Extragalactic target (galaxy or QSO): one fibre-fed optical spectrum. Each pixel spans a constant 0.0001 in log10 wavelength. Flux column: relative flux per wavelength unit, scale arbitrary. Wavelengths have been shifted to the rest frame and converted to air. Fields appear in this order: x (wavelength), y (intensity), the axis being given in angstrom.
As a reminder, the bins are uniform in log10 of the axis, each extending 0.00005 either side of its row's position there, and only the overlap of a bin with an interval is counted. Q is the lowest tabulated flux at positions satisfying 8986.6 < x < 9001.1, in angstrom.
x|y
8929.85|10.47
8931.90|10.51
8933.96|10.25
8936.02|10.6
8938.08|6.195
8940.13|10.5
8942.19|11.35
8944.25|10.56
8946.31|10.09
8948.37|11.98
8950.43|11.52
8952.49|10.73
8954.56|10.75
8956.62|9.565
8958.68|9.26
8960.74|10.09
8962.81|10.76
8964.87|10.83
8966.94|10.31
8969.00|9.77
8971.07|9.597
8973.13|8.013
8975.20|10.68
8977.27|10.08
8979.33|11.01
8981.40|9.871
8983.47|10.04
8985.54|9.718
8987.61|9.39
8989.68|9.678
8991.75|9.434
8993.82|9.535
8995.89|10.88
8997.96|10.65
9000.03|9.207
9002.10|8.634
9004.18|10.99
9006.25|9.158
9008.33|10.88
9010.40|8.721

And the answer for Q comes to 9.207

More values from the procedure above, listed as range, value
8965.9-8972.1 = 9.597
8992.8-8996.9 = 9.535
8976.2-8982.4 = 9.871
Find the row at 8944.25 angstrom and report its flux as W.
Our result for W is 10.56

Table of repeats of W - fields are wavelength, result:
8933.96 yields 10.25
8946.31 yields 10.09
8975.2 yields 10.68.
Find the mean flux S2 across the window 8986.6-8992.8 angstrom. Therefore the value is 9.5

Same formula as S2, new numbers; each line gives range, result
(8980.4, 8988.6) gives 9.75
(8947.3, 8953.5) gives 11.4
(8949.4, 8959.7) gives 10.4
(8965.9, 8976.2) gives 9.67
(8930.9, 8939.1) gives 9.38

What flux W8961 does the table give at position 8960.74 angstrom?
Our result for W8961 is 10.09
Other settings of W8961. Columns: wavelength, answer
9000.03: 9.207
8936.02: 10.6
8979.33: 11.01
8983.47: 10.04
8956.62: 9.565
